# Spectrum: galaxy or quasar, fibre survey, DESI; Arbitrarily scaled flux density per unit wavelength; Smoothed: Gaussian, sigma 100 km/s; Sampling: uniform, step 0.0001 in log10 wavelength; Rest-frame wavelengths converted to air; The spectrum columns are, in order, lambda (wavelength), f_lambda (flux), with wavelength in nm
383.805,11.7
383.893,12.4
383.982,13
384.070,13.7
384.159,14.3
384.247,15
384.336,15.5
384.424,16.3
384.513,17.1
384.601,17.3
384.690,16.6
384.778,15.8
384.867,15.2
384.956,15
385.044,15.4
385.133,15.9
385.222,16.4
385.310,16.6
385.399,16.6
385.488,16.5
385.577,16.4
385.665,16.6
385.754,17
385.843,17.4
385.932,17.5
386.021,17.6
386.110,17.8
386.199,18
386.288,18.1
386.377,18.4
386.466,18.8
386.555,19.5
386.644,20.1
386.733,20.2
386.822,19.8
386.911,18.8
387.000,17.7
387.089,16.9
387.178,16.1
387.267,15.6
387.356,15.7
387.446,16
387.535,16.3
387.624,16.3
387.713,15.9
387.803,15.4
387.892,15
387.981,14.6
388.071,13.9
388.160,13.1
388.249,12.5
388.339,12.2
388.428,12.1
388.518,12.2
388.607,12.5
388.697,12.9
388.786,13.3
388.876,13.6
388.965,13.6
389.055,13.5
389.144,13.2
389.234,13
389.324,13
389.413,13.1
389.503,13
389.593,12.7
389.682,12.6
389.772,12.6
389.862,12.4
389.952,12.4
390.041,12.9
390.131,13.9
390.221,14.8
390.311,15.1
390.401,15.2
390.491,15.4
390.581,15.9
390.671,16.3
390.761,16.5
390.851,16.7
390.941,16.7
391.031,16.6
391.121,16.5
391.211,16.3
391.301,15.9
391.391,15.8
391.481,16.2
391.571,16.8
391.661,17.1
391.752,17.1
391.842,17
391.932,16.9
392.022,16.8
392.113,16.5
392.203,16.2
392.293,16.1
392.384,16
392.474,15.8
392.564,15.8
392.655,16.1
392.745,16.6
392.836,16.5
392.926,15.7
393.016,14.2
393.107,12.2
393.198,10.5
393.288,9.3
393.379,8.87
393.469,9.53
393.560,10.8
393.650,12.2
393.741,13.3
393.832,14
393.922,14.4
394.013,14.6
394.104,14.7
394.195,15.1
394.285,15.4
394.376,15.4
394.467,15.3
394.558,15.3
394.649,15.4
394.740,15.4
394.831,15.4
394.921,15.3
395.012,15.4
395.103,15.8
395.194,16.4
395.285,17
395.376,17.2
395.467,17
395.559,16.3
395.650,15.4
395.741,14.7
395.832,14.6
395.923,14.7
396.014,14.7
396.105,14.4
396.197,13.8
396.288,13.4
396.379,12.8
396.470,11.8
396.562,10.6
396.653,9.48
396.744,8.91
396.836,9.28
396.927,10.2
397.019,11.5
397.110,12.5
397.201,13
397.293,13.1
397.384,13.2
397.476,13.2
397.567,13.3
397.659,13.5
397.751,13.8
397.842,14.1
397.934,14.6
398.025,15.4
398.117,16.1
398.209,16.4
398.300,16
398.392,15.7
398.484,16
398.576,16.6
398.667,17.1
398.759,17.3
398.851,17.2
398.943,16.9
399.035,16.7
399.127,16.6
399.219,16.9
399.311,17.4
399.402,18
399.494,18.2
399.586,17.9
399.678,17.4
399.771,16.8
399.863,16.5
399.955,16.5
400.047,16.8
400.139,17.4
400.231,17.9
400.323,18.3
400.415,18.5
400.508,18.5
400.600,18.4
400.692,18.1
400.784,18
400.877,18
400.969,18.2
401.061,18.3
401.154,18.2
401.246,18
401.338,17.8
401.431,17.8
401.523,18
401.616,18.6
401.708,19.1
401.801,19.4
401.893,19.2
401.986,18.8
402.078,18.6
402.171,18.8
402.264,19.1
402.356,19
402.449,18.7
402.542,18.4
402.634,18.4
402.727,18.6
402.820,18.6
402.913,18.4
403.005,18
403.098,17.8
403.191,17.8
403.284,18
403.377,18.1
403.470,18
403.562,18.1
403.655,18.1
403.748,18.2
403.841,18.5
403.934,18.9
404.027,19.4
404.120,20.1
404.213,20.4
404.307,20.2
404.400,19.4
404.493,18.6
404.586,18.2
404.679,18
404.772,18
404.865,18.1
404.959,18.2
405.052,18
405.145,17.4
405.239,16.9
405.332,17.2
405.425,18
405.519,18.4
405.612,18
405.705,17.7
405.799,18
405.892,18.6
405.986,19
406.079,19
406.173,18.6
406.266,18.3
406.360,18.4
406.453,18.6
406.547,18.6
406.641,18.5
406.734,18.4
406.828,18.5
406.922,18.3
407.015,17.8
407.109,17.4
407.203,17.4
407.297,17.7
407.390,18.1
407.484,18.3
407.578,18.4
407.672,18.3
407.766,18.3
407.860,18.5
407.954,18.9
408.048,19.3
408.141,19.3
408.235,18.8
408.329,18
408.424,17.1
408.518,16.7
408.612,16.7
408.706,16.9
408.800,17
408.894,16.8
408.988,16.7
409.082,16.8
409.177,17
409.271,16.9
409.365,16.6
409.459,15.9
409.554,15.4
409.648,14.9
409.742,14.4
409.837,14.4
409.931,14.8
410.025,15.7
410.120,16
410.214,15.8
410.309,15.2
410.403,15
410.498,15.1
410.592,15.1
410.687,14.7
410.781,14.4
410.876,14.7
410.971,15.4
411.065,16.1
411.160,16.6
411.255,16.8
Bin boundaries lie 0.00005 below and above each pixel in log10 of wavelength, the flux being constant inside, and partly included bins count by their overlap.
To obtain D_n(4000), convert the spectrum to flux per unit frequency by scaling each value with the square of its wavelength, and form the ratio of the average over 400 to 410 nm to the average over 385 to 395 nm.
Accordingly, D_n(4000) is 1.3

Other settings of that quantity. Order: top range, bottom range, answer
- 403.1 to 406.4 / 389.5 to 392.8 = 1.27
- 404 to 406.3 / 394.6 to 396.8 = 1.35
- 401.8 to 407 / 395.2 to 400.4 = 1.26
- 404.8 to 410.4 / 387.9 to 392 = 1.32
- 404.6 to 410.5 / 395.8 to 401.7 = 1.16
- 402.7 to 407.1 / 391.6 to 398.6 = 1.35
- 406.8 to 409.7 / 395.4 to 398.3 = 1.37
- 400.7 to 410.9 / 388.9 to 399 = 1.30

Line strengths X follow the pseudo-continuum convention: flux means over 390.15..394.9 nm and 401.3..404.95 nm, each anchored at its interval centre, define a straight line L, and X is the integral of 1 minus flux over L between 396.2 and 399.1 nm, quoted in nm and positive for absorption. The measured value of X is 0.51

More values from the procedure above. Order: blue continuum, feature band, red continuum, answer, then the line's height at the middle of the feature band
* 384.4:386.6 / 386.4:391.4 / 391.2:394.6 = 0.29 nm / 16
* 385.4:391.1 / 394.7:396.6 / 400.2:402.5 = 0.25 nm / 17.1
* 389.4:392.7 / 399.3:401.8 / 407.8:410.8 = -0.31 nm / 15.9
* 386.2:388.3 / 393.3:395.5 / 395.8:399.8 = 0.11 nm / 15.3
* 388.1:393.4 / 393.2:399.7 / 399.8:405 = 0.77 nm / 16.4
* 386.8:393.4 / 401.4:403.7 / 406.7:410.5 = -0.30 nm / 16.3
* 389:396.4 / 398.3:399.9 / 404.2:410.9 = -0.11 nm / 15.9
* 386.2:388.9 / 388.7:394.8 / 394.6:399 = 0.24 nm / 15.2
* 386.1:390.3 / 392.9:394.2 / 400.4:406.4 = 0.30 nm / 16.2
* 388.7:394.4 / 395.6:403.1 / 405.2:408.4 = 0.14 nm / 16.4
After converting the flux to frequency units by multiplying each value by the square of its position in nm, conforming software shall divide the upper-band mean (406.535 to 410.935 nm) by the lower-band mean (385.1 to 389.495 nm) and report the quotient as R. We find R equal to 1.19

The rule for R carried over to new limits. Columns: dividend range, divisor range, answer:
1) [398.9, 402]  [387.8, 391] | 1.37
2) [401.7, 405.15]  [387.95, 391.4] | 1.42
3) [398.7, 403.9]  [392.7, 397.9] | 1.36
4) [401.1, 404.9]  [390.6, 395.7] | 1.28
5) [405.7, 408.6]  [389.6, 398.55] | 1.35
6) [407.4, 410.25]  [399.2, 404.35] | 0.96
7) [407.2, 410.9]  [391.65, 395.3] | 1.22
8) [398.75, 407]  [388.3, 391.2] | 1.39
